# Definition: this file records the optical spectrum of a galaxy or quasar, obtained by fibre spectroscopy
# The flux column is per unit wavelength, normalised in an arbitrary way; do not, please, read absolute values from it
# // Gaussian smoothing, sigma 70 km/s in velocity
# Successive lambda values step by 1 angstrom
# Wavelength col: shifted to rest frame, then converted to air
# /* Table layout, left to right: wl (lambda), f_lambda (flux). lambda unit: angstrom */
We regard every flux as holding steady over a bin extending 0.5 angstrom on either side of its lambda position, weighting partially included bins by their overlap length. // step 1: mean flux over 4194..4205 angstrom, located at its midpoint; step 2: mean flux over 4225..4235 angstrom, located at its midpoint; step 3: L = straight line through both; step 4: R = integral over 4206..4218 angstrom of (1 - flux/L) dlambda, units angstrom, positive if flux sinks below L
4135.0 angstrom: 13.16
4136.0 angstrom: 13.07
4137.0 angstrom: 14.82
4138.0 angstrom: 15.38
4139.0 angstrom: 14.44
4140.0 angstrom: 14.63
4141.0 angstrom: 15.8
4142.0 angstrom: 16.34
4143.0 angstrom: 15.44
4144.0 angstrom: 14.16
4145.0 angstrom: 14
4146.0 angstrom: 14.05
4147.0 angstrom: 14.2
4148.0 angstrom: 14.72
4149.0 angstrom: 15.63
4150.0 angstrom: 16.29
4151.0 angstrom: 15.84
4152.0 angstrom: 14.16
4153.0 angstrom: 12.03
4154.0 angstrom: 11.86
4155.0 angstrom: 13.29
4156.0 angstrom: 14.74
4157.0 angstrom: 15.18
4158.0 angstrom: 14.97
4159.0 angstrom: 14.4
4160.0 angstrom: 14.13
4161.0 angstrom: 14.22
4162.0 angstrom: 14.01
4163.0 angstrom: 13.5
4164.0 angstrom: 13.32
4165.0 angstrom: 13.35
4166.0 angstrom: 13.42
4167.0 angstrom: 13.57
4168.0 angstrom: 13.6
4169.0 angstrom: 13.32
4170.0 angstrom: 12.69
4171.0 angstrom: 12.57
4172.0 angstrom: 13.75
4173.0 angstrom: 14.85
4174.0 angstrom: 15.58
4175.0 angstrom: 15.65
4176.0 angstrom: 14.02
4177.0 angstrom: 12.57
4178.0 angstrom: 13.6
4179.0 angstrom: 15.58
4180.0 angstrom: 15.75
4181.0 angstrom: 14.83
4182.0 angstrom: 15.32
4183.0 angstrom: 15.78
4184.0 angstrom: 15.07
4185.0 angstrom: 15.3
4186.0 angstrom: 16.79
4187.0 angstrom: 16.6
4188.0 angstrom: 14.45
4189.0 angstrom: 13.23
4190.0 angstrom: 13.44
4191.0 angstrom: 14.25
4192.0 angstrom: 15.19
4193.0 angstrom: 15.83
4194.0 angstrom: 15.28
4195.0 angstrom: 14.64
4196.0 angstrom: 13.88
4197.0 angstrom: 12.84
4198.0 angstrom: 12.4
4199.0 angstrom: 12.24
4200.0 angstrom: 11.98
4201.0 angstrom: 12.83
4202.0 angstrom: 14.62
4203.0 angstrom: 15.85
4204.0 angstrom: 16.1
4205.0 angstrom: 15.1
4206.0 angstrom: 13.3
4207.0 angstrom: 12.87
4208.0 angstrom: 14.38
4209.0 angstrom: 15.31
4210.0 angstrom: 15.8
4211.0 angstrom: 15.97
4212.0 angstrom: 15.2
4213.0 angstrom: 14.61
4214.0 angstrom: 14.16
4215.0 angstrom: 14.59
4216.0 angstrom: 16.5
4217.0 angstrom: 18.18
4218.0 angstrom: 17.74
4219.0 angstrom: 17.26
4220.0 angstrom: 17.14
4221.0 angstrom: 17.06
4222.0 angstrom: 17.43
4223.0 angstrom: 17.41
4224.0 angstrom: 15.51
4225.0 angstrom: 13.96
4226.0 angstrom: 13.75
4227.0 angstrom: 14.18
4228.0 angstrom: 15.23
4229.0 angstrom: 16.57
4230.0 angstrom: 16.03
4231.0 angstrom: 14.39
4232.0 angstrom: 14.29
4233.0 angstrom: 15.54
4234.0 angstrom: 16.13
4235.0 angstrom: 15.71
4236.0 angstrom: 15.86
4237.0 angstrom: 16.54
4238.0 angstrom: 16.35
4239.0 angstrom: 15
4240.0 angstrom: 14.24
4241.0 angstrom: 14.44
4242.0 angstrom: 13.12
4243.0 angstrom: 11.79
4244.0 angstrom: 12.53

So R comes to -0.7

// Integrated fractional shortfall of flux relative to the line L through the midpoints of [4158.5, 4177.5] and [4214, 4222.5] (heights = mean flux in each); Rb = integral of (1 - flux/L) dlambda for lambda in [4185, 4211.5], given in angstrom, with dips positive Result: 2.0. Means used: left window 13.8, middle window 14.4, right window 16.8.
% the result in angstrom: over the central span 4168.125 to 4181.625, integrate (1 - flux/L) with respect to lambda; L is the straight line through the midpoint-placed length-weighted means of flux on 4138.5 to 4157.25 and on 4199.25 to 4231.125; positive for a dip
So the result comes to 0.60 angstrom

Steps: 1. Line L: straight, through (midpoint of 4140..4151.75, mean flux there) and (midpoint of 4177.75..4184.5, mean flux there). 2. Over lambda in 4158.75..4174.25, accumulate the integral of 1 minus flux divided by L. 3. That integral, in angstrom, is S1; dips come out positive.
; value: 1.45 angstrom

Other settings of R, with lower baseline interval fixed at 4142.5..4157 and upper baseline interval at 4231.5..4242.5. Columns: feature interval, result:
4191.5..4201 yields 0.7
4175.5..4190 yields -0.2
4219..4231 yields -0.6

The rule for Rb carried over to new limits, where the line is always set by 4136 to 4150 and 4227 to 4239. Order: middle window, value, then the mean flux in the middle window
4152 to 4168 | 1.4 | 13.7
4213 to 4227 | -0.5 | 16.1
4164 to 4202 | 2.5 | 14.2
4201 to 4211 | 0.4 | 14.8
